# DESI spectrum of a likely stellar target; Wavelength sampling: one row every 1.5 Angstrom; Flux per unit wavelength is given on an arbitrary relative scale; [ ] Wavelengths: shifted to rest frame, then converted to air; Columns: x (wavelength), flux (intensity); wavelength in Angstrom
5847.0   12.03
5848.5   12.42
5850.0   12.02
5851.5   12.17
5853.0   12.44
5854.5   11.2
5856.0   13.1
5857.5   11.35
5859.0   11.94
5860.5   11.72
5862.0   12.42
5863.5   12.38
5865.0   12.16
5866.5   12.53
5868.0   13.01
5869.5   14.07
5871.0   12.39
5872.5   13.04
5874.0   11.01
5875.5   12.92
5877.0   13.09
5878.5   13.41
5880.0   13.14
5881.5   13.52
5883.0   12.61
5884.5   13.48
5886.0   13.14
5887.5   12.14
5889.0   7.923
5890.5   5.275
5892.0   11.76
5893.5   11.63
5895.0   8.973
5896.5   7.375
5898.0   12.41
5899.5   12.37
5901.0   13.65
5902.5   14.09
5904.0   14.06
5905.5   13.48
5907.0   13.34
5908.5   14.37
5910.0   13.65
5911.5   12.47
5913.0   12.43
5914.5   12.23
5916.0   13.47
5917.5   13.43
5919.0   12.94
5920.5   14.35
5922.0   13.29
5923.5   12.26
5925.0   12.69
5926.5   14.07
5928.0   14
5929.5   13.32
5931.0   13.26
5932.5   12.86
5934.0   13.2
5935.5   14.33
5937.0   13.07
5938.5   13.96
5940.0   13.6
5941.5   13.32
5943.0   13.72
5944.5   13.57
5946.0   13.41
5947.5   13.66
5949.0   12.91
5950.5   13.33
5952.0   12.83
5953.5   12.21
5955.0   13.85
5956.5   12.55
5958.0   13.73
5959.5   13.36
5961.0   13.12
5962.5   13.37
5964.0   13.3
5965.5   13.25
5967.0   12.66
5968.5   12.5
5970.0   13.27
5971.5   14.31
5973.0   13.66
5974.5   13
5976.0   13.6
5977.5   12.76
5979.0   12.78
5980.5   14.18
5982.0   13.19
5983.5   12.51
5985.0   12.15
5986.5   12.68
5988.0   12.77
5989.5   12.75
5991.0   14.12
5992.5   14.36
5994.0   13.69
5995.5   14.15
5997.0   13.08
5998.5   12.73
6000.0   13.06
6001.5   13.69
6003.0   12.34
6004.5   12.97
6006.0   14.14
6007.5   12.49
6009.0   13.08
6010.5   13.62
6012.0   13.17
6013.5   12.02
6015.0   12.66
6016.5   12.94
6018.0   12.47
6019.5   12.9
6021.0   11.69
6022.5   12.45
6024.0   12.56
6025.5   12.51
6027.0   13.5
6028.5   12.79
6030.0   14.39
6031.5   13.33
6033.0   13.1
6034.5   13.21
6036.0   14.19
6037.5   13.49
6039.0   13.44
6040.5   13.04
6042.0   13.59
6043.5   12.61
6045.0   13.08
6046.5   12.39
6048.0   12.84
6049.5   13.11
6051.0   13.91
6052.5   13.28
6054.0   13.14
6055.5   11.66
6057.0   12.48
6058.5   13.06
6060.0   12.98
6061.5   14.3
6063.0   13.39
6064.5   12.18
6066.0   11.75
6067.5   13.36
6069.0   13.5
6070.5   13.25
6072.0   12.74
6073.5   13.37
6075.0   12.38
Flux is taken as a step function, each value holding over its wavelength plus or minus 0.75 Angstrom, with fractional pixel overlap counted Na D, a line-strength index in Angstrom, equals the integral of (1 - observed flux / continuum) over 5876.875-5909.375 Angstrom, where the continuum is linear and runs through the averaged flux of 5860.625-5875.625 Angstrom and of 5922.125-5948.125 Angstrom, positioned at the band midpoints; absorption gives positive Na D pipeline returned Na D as 2.1 Angstrom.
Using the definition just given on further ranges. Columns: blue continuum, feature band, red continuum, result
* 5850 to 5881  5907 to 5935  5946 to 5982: -0.8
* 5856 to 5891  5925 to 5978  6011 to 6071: -3.3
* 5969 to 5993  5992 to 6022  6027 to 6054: 0.5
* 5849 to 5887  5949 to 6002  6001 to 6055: -1.3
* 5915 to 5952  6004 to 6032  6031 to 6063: 0.6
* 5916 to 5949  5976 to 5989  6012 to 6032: 0.2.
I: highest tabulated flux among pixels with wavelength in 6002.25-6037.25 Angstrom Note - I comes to 14.39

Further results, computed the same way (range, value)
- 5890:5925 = 14.37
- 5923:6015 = 14.36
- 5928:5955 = 14.33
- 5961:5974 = 14.31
